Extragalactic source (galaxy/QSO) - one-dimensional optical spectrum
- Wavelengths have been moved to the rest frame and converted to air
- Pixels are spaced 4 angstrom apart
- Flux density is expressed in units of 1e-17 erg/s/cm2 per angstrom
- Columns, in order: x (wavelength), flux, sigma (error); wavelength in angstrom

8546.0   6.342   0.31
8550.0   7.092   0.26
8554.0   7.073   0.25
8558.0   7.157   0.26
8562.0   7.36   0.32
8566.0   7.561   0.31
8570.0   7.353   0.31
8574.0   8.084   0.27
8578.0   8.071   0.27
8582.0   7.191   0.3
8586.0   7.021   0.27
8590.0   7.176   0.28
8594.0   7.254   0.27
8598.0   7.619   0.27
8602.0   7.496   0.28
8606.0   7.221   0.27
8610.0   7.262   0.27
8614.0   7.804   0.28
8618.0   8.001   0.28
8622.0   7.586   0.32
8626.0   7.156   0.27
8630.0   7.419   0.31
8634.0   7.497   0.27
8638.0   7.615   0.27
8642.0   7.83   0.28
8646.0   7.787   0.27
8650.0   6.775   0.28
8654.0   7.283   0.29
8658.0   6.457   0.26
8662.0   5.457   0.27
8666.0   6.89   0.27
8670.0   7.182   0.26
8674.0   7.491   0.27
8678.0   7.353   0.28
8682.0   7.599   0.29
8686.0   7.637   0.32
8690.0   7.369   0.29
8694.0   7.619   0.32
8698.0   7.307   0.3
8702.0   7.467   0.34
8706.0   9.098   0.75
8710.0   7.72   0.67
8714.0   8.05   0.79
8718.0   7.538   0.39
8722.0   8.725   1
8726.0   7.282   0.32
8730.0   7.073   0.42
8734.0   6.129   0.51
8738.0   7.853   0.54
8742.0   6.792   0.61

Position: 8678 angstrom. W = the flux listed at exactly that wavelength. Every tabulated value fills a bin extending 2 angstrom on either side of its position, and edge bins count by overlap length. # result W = 7.353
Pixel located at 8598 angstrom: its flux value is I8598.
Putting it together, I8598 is 7.619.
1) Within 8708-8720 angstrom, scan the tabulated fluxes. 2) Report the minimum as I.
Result 7.538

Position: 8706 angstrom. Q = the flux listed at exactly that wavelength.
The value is 9.098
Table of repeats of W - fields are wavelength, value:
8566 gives 7.561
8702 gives 7.467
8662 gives 5.457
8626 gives 7.156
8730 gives 7.073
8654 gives 7.283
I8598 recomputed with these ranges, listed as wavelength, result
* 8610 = 7.262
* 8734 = 6.129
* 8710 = 7.72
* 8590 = 7.176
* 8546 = 6.342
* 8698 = 7.307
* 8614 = 7.804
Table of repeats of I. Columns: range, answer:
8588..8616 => 7.176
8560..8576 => 7.353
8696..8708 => 7.307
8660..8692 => 5.457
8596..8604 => 7.496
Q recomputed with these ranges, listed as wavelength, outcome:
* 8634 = 7.497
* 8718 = 7.538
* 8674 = 7.491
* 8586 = 7.021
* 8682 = 7.599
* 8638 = 7.615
